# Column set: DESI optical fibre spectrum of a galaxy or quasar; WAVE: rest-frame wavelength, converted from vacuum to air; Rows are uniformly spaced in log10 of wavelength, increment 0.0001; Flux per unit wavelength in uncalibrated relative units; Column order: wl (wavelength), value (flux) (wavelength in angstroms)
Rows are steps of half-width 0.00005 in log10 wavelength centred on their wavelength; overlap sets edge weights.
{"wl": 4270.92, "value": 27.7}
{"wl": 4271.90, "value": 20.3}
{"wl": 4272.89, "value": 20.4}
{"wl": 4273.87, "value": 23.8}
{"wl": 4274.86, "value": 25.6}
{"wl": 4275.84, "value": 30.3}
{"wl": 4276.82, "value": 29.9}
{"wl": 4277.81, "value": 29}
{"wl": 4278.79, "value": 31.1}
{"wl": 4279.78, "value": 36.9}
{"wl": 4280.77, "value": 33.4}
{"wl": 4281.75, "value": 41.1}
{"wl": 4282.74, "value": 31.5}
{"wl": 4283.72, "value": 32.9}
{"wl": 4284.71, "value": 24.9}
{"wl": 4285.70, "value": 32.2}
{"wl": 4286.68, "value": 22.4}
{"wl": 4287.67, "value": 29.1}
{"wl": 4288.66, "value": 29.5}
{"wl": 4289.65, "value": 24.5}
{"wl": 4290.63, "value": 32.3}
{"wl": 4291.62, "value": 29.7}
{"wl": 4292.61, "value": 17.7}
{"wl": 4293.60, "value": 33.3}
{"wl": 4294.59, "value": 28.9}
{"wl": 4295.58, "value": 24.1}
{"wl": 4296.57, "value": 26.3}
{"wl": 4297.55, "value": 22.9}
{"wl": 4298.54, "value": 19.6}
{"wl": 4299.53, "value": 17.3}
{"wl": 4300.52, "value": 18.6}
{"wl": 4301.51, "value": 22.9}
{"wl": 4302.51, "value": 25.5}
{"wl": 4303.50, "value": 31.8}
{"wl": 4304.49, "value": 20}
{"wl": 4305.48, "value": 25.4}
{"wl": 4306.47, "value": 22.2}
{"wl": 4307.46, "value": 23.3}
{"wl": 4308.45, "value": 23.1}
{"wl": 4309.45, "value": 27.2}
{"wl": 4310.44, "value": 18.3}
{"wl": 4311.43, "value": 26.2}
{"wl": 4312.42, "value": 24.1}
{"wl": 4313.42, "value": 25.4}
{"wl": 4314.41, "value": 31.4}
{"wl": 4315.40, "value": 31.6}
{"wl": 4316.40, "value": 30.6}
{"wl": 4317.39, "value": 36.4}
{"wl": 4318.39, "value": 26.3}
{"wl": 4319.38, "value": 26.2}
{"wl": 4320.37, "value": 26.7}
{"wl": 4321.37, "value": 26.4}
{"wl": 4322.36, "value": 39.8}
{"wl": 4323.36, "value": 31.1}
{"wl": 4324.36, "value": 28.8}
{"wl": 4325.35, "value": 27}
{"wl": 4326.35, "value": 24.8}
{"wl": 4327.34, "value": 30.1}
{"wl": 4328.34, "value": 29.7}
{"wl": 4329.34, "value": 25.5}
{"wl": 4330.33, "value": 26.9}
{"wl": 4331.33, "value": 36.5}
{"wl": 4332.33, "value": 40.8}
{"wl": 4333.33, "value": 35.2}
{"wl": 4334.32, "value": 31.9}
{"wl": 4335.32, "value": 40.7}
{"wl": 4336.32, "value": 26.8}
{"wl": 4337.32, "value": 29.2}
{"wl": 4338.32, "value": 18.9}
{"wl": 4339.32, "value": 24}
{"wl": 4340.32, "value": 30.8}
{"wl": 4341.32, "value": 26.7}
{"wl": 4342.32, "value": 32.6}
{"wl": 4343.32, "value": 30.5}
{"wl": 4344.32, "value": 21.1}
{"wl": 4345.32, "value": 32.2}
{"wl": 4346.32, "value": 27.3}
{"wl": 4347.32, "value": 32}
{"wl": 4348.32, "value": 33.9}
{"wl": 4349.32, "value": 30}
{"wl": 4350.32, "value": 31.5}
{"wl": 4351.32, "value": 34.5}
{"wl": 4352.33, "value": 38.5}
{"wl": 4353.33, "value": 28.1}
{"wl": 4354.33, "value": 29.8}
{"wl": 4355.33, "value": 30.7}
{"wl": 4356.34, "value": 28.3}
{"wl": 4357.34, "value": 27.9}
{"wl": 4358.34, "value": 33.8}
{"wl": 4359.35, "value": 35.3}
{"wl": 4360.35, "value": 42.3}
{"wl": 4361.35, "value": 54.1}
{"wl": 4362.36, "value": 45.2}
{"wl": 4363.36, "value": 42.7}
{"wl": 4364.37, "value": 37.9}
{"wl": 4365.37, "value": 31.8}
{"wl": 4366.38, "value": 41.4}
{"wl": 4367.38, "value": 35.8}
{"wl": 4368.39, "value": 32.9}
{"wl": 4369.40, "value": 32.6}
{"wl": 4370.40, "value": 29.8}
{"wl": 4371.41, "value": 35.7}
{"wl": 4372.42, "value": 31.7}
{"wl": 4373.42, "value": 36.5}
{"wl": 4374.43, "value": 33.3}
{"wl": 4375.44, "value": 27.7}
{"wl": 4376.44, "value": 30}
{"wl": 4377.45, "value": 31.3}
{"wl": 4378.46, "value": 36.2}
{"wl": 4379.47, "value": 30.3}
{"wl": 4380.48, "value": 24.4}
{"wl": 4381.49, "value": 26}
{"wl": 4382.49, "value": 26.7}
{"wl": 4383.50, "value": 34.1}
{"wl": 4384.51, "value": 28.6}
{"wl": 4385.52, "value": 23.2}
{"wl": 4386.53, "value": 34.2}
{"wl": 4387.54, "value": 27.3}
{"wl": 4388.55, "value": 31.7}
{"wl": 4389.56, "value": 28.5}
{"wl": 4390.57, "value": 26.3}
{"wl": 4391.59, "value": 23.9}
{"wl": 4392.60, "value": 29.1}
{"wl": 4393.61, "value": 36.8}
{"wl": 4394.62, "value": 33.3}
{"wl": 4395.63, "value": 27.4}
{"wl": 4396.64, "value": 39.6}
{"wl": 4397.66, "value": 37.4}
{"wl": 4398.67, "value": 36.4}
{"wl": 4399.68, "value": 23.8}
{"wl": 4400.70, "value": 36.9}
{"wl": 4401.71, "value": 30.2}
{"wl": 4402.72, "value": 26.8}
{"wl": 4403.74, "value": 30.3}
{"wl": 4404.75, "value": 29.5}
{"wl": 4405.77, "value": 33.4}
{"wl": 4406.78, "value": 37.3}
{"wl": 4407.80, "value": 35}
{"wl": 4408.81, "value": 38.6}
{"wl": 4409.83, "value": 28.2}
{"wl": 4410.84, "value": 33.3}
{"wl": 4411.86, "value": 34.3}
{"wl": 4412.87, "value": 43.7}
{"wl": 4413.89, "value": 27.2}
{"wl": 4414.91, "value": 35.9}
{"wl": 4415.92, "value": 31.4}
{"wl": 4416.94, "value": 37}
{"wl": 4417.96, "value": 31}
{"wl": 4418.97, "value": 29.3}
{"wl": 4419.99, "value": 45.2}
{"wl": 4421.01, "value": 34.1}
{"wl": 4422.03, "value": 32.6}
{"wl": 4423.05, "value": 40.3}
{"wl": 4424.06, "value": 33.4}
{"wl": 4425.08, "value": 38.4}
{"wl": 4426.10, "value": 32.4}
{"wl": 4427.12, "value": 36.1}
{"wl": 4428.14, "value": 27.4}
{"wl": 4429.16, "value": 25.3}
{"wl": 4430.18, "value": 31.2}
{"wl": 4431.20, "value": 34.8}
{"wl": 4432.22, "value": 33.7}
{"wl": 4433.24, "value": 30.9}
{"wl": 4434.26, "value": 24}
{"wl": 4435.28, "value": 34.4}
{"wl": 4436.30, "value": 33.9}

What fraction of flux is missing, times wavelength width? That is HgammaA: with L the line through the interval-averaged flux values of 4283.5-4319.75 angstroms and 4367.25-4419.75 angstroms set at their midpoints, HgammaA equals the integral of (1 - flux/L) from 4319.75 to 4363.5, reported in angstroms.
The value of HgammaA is -4.8 angstroms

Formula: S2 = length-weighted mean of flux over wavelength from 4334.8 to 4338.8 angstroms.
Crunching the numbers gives 28.9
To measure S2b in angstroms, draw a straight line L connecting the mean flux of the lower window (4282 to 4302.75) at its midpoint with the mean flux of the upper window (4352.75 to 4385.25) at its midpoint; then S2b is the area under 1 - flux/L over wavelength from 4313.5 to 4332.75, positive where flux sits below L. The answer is -0.7 angstroms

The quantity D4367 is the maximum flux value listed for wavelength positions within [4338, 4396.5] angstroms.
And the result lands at 54.1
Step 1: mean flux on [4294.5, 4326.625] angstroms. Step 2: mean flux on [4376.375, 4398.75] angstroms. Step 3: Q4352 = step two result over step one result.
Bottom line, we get 1.2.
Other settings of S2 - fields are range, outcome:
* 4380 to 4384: 27.9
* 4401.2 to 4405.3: 29.2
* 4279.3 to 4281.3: 35.3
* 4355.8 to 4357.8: 28.1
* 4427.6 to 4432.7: 30.5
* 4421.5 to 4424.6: 35.5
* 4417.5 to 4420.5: 35.3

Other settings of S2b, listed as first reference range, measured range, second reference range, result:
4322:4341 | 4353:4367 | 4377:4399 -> -2.78 angstroms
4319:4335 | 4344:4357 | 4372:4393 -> -0.23 angstroms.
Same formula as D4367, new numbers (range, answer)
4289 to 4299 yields 33.3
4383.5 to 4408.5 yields 39.6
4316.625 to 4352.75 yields 40.8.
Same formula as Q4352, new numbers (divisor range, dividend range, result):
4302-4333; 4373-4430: 1.14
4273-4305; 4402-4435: 1.21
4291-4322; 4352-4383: 1.32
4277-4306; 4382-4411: 1.14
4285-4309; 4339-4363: 1.30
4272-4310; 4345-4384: 1.25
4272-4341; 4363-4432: 1.17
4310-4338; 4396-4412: 1.11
